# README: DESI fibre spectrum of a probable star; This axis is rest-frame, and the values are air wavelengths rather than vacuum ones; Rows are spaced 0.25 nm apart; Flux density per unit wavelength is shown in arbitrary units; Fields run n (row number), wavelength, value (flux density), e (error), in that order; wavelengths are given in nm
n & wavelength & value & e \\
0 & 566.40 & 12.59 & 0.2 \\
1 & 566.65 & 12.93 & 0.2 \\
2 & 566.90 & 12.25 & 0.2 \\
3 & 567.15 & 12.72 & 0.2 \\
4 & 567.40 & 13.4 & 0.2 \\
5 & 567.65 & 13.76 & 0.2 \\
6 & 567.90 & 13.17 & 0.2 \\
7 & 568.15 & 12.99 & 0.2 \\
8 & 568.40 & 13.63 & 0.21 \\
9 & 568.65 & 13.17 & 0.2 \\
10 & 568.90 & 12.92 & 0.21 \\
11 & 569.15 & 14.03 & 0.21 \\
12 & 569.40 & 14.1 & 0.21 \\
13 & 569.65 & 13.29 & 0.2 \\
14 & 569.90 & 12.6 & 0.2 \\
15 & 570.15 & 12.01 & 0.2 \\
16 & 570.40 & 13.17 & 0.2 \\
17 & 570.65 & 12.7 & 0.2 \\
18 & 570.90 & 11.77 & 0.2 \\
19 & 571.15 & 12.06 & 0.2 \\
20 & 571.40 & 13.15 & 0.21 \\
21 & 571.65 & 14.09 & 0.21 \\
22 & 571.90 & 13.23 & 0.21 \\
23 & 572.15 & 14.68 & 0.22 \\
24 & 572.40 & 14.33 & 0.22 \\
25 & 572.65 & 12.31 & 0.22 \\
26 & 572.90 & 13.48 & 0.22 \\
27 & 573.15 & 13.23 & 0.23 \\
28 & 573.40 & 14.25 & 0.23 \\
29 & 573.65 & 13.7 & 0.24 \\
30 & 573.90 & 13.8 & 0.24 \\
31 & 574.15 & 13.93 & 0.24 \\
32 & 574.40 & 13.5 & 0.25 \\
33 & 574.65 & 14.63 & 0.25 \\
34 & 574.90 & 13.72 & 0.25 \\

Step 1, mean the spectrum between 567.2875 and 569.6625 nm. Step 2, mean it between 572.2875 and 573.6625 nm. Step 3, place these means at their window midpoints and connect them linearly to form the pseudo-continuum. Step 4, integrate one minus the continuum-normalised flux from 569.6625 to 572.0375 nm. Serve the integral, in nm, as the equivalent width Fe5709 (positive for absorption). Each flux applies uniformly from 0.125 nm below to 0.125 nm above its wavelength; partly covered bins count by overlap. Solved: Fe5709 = 0.12 nm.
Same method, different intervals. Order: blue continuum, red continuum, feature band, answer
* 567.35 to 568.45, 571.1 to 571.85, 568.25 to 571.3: 0.08 nm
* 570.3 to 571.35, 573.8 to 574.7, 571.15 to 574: -0.08 nm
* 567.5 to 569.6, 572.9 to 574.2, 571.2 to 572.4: -0.01 nm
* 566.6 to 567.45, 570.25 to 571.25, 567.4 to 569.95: -0.16 nm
